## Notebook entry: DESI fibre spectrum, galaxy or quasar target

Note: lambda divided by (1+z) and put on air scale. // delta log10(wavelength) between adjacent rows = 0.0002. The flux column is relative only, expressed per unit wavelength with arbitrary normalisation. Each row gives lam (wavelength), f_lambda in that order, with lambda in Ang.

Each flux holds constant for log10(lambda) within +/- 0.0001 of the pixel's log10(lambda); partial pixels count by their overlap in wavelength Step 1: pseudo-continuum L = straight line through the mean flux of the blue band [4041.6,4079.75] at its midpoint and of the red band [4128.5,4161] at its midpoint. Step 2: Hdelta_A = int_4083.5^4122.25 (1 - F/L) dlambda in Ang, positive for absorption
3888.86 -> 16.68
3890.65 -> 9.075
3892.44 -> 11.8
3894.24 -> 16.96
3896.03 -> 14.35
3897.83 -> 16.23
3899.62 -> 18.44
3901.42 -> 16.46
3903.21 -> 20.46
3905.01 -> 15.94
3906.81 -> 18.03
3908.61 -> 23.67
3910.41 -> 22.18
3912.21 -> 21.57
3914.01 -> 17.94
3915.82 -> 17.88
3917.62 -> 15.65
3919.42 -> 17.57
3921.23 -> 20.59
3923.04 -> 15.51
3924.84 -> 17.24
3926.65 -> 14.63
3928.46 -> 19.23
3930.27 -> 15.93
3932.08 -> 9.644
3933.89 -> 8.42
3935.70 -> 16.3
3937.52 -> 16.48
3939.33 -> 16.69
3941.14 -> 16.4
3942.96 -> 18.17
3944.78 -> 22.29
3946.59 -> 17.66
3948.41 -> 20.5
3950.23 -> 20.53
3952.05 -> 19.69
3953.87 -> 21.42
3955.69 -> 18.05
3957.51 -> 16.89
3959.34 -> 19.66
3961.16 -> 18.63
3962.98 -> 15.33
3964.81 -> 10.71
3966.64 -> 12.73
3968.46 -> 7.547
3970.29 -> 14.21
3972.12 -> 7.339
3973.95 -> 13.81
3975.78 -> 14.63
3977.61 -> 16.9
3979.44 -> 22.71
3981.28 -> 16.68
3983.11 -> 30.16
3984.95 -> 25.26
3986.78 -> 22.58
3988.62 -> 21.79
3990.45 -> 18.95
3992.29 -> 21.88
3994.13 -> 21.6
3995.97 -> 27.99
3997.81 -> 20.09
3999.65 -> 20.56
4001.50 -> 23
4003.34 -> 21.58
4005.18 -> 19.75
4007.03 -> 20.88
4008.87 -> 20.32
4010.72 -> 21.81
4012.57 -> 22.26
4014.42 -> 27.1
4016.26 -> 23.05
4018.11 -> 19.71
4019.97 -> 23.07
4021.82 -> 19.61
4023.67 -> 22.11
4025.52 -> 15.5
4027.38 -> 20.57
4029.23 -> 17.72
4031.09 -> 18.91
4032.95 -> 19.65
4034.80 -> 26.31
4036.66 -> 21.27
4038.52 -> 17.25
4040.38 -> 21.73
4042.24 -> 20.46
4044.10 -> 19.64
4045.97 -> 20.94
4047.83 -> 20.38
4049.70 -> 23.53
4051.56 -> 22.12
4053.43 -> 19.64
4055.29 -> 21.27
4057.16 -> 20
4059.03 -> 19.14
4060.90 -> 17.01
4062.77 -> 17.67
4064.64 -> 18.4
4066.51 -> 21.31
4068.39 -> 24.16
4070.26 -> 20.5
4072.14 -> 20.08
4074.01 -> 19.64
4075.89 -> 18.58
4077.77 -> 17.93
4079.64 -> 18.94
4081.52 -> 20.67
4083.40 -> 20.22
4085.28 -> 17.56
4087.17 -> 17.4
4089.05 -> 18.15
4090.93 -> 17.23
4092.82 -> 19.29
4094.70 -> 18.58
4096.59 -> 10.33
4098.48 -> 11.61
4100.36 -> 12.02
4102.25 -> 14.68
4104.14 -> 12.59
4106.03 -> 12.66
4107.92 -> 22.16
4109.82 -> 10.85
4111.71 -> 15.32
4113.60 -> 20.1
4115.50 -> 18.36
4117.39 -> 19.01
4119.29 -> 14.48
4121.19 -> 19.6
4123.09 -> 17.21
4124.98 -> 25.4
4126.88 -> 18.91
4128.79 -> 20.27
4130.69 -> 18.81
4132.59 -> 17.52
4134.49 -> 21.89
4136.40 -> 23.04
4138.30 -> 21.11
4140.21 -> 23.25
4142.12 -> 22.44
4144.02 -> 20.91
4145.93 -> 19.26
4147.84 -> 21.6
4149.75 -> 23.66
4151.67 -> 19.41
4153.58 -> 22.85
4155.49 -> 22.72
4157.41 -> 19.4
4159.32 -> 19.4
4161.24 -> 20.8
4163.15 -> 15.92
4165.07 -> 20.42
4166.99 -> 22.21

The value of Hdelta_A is 8.2 Ang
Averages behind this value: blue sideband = 20.1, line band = 16.2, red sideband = 21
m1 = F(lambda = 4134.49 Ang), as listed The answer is 21.89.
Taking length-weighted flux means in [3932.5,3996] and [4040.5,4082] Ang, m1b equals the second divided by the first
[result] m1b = 1.13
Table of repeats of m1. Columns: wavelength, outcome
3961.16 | 18.63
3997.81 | 20.09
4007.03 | 20.88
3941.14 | 16.4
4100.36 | 12.02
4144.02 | 20.91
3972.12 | 7.339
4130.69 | 18.81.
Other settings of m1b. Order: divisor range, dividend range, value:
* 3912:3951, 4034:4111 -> 1.09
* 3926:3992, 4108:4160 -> 1.16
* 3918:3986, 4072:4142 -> 1.06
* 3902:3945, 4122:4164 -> 1.20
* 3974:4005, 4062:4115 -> 0.82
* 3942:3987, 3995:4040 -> 1.20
